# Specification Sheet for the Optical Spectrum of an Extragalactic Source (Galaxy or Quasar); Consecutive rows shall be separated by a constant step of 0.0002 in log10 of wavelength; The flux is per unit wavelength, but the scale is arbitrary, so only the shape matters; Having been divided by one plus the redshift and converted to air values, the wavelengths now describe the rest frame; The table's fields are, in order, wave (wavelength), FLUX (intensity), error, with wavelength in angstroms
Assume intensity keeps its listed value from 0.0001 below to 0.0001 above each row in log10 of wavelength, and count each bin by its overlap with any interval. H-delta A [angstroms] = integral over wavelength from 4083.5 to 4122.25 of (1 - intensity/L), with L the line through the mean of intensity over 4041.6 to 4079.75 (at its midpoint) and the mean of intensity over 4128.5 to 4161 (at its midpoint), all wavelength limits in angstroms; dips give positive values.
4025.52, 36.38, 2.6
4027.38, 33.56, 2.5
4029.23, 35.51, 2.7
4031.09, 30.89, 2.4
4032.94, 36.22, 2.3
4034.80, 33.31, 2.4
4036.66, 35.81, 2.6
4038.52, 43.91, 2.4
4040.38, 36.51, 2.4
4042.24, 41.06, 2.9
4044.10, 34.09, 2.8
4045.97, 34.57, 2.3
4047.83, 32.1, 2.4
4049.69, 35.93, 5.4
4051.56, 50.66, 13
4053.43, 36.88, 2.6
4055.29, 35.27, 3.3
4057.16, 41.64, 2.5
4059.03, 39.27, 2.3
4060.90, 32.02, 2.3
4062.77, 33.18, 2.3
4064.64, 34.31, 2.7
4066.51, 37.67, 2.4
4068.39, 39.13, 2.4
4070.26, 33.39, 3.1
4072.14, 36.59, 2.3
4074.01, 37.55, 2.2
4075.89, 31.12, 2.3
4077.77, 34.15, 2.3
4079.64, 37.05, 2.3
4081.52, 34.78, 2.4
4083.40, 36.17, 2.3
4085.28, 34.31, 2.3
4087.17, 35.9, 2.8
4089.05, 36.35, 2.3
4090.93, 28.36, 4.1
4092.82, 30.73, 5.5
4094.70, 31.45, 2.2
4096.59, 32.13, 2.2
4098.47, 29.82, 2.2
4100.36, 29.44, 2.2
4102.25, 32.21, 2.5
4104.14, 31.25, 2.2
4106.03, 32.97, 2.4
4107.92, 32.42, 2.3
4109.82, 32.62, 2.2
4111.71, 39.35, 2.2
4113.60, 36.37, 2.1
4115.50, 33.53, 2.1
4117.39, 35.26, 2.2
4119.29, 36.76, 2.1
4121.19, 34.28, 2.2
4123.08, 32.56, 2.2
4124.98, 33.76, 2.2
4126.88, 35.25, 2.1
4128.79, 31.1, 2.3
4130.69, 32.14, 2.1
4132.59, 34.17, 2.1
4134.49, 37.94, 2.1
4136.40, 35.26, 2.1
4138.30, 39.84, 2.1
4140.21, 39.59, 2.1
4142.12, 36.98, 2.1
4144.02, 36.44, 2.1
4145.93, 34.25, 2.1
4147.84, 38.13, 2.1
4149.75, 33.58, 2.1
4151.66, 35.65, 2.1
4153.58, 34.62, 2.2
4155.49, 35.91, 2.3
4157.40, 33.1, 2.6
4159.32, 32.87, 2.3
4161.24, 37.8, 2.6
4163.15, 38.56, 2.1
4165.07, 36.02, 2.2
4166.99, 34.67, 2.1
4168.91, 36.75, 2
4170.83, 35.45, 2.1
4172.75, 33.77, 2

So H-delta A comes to 2.9 angstroms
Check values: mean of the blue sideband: 36.5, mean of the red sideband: 35.5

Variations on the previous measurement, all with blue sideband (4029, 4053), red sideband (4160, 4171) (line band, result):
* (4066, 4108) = 3.6 angstroms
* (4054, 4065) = 0.3 angstroms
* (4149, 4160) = 0.7 angstroms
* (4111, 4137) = 1.3 angstroms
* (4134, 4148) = -0.2 angstroms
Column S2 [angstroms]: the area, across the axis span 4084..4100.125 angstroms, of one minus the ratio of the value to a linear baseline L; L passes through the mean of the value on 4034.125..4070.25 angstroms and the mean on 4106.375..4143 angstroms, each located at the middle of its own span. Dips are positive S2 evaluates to 1.67 angstroms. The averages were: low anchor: 37.2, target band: 32.3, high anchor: 35.2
